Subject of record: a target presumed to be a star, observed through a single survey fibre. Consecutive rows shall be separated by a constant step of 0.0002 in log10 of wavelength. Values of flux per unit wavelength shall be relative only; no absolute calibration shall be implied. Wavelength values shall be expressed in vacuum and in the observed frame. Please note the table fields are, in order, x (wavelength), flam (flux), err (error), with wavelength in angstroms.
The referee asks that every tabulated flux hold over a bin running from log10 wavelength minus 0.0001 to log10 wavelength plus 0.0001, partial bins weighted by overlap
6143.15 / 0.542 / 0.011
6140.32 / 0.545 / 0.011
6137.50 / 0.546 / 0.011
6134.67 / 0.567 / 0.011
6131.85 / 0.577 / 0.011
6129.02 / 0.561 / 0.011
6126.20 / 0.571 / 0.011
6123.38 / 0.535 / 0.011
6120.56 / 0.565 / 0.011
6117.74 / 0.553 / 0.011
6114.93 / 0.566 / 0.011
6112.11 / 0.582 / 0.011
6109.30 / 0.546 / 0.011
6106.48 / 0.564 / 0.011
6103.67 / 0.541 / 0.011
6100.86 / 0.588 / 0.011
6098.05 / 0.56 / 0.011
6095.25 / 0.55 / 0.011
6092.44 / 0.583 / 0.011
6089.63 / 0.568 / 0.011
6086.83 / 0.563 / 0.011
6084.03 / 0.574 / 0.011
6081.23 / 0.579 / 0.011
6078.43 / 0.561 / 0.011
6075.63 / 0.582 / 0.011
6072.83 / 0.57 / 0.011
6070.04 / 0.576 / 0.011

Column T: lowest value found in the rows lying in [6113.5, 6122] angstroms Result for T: 0.553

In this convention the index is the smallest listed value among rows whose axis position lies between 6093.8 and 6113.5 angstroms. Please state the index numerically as 0.541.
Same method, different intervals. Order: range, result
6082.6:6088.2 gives 0.563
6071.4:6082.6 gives 0.561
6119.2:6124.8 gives 0.535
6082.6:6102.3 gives 0.55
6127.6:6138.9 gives 0.546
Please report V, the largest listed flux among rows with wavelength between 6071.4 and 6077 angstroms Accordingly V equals 0.582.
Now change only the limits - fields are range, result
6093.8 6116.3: 0.588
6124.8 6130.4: 0.571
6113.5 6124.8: 0.566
